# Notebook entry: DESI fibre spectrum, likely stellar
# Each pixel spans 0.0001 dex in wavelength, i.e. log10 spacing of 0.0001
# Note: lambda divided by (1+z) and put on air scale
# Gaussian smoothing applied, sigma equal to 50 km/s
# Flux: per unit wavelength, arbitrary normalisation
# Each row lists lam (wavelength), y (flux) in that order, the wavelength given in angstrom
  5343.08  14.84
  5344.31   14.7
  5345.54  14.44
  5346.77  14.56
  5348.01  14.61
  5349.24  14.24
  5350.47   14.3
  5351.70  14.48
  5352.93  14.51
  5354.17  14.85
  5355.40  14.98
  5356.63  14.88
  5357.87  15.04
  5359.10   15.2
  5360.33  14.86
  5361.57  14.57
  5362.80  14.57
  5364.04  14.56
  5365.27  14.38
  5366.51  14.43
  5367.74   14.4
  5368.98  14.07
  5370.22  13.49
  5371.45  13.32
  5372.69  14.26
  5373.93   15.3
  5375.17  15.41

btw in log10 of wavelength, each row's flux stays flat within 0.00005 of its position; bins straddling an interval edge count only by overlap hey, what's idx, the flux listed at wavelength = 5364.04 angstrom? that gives 14.56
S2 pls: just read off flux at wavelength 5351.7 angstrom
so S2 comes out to 14.48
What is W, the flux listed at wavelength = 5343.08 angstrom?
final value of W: 14.84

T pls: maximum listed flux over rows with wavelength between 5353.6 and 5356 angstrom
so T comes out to 14.98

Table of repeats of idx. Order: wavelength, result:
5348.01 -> 14.61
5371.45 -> 13.32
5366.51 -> 14.43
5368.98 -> 14.07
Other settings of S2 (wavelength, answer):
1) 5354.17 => 14.85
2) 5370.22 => 13.49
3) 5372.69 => 14.26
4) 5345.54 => 14.44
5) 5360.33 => 14.86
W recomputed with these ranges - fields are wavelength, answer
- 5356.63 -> 14.88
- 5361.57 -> 14.57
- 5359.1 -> 15.2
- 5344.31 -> 14.7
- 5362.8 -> 14.57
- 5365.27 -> 14.38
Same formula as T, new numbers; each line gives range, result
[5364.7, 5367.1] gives 14.43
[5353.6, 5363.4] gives 15.2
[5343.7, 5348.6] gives 14.7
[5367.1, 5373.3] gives 14.4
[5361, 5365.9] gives 14.57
